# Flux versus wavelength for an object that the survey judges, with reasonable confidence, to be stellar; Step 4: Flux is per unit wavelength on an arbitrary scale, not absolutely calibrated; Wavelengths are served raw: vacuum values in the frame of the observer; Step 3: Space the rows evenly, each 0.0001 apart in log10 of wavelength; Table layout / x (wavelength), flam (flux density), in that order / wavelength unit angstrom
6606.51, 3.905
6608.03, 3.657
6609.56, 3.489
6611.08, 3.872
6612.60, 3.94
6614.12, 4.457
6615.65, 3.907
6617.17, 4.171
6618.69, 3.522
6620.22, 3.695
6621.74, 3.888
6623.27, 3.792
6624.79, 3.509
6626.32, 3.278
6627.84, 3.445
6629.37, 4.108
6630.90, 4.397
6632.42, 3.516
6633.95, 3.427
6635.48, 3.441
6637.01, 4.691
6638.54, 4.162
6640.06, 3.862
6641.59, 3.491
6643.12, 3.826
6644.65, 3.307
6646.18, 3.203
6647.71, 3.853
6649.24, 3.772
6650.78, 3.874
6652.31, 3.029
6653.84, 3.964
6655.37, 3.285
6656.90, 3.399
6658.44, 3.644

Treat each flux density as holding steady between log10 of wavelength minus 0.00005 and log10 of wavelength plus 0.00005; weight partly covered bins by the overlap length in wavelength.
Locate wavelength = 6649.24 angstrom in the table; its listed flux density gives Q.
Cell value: 3.772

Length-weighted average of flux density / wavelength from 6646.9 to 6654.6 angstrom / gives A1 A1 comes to 3.69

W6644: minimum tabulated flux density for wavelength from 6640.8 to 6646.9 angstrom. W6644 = 3.203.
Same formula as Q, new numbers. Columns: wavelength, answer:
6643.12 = 3.826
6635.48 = 3.441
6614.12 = 4.457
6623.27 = 3.792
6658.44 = 3.644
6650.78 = 3.874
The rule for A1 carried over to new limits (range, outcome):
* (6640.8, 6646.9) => 3.46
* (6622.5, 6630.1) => 3.62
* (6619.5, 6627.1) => 3.63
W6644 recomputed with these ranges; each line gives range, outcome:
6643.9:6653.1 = 3.029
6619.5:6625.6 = 3.509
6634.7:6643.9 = 3.441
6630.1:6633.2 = 3.516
